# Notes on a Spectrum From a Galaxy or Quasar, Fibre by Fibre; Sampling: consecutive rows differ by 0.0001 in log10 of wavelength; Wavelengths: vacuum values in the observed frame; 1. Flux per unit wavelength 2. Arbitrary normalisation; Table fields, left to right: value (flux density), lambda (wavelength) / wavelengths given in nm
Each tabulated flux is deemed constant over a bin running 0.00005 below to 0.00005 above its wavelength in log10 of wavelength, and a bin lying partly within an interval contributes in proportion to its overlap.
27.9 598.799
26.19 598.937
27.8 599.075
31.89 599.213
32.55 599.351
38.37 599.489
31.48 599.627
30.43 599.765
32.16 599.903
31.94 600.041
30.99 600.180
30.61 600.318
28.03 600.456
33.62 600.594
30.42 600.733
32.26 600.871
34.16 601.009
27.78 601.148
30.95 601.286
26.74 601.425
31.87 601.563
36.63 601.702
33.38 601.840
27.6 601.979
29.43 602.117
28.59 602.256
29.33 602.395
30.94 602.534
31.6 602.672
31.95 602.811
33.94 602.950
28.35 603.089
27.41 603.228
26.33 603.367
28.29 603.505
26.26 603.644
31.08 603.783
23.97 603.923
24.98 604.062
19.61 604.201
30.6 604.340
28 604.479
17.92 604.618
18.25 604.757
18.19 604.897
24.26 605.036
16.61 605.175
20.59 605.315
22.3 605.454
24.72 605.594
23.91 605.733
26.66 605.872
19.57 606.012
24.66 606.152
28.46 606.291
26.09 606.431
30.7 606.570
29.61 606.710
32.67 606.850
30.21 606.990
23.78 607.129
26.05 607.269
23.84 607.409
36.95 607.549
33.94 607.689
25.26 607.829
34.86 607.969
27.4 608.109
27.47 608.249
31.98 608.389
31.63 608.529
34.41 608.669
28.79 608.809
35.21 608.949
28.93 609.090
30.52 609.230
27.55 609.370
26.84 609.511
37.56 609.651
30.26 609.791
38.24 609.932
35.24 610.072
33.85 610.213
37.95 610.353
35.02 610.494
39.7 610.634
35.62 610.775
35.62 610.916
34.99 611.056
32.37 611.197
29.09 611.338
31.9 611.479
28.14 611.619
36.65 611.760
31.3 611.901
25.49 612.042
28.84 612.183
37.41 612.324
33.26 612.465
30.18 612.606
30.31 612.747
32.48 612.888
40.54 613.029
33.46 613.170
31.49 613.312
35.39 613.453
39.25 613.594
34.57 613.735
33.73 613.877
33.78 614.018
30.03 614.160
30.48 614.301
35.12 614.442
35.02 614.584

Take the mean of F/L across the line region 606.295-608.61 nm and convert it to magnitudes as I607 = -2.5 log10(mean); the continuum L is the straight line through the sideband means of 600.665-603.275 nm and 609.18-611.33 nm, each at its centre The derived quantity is 0.12 mag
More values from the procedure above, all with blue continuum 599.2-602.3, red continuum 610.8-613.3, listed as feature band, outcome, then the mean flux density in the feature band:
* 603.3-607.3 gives 0.26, 25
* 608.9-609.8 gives 0.05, 30.9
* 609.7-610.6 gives -0.10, 35.4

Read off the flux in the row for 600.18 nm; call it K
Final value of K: 30.99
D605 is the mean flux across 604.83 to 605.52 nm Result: 20.4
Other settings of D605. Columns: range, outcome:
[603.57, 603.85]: 28.6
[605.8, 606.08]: 23.1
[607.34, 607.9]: 30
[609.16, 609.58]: 28.3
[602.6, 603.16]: 31.5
